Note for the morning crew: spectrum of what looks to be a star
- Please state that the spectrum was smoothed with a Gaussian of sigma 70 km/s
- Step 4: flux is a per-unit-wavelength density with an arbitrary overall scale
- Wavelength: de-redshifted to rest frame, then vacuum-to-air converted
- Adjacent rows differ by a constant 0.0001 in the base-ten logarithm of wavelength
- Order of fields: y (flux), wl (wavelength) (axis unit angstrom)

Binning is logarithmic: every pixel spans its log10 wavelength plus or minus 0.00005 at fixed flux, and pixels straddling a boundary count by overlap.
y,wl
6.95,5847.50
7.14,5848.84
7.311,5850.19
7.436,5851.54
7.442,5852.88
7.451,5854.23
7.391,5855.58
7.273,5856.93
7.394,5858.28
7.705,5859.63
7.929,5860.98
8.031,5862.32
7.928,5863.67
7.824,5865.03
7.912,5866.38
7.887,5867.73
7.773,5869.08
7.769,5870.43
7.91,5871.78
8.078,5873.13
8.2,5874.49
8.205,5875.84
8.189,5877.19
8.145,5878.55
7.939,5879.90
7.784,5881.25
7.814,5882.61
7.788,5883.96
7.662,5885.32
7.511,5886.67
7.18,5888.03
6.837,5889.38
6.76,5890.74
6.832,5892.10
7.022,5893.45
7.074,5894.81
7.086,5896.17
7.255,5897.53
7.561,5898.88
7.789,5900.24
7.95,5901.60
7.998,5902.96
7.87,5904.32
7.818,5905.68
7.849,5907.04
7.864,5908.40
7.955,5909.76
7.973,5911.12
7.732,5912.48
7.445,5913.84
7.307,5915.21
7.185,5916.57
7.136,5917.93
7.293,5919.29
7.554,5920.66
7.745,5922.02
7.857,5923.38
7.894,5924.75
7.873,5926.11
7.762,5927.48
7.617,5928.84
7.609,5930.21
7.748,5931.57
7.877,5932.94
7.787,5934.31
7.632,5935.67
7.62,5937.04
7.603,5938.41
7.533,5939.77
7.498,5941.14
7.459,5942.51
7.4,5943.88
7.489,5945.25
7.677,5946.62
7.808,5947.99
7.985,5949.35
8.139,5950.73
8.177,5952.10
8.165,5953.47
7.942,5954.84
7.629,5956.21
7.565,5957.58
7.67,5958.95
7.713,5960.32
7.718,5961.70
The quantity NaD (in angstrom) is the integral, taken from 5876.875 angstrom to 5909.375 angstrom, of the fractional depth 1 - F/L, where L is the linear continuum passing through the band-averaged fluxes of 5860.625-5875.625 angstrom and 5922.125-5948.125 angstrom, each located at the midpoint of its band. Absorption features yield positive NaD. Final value 1.1 angstrom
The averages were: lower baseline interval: 7.94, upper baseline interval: 7.67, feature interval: 7.56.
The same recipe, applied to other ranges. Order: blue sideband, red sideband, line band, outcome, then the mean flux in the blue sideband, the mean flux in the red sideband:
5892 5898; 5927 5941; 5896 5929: -1.5 angstrom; 7.07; 7.67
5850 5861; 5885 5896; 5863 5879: -1.5 angstrom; 7.46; 7.09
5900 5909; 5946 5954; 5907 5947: 1.5 angstrom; 7.88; 7.99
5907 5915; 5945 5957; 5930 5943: 0.4 angstrom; 7.77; 7.9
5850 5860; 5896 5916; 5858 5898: -0.6 angstrom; 7.42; 7.71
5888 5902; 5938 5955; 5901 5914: -0.9 angstrom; 7.2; 7.76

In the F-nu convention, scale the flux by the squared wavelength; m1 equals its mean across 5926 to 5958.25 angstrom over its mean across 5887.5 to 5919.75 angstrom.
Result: 1.1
